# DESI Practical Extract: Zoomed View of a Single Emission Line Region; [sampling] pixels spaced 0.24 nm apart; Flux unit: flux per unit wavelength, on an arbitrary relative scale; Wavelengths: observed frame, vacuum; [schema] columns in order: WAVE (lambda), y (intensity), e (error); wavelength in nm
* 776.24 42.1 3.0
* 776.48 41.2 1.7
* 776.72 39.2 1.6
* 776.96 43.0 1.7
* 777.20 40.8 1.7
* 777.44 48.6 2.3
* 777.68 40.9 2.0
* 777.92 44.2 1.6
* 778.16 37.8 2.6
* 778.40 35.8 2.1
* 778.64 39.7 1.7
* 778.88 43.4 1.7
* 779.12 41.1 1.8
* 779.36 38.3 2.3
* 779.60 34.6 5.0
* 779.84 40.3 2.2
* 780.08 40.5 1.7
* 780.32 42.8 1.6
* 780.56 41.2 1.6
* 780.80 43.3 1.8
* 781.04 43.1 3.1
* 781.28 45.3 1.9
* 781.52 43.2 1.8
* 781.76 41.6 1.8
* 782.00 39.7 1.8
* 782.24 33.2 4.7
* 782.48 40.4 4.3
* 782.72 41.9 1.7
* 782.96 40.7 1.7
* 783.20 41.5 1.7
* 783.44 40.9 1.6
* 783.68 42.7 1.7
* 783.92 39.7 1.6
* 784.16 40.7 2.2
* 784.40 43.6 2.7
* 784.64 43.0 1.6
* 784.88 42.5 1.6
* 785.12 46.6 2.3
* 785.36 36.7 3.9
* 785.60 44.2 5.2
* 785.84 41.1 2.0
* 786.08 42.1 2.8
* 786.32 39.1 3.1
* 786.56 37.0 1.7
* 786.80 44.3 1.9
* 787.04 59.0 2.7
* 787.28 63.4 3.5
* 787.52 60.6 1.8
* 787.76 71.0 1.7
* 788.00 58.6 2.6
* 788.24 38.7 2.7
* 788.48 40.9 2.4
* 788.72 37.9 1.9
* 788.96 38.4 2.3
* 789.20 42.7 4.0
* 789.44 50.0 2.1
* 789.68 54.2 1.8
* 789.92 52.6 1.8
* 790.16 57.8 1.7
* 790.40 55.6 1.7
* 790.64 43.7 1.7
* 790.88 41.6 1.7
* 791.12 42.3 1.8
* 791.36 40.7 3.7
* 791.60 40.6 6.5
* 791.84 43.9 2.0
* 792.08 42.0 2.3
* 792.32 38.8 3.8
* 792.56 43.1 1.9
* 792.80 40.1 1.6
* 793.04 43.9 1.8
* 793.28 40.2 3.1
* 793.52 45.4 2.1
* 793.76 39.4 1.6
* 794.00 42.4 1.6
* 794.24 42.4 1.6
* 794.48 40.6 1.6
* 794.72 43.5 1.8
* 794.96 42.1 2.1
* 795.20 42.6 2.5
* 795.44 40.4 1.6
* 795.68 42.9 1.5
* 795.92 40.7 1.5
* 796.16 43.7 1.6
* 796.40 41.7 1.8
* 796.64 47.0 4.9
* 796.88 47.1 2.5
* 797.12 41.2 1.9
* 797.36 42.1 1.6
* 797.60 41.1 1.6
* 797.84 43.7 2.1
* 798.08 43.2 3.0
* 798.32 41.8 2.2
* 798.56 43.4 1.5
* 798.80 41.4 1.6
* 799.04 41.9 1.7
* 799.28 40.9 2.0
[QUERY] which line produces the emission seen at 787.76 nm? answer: Halpha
